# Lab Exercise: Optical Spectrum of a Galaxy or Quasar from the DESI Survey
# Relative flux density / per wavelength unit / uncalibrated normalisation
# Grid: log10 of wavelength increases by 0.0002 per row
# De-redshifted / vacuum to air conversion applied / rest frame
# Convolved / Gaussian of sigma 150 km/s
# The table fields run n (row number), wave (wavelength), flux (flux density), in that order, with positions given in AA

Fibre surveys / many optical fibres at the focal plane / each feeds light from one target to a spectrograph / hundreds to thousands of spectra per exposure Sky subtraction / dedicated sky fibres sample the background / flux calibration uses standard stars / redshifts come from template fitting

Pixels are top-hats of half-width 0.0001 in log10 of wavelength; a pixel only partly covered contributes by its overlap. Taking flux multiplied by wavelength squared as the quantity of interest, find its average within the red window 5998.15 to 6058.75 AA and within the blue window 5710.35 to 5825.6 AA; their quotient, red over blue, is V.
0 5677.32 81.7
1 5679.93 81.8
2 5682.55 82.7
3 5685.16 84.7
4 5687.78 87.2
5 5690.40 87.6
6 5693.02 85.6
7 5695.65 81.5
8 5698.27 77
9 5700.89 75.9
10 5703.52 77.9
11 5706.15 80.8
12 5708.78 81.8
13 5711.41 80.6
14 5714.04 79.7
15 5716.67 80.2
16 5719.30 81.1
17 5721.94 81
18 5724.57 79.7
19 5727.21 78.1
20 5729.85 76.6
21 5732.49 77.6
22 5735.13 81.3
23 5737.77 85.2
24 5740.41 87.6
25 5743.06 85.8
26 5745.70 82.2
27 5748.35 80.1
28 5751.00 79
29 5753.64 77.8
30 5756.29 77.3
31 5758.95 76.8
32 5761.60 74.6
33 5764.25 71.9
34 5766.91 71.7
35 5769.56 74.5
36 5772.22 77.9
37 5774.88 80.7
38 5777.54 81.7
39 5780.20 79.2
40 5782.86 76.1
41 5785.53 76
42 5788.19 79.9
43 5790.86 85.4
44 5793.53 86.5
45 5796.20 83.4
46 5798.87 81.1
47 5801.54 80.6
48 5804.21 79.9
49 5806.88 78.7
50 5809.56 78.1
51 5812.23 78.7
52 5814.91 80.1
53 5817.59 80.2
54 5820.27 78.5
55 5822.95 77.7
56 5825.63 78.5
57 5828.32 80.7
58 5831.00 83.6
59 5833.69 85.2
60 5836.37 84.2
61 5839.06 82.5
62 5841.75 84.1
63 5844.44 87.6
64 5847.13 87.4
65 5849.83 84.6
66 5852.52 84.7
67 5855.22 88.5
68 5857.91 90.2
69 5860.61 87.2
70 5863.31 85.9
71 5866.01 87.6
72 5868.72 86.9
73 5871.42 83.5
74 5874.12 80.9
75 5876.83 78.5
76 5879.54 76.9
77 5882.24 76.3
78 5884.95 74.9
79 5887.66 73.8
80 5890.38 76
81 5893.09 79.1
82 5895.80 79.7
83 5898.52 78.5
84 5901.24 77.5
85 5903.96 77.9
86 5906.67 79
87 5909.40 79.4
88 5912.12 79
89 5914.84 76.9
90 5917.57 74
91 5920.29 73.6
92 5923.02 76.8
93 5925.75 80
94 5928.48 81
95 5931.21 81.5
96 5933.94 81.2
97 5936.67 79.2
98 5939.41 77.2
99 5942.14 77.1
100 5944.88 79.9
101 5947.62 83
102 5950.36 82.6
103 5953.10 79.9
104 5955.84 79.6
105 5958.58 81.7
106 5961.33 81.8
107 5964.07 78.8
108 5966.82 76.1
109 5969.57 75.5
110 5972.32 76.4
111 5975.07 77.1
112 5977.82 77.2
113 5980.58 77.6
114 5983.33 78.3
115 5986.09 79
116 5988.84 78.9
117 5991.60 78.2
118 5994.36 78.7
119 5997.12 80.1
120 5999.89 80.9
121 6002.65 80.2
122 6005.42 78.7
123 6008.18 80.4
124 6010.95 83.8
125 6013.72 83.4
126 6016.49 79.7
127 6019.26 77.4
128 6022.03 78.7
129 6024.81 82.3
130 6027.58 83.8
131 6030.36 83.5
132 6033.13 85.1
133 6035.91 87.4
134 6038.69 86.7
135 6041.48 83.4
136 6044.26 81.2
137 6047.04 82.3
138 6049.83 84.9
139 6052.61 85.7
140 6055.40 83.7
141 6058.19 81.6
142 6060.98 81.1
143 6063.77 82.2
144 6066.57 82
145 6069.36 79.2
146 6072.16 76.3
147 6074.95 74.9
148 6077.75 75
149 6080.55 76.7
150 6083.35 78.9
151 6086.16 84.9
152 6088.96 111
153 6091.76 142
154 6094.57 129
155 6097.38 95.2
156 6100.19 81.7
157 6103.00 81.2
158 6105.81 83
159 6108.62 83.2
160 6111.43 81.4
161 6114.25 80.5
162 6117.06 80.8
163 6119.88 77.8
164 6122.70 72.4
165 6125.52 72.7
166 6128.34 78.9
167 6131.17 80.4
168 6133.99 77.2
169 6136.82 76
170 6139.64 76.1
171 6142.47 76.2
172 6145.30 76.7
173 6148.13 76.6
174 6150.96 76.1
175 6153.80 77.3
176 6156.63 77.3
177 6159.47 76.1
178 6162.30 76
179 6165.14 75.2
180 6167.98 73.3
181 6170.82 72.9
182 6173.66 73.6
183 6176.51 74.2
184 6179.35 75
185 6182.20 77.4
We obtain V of 1.1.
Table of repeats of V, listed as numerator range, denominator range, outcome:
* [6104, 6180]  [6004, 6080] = 0.97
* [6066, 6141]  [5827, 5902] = 1.11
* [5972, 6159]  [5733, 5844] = 1.13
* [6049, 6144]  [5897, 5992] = 1.13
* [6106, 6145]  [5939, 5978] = 1.04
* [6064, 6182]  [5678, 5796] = 1.16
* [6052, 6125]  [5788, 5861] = 1.14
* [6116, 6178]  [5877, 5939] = 1.06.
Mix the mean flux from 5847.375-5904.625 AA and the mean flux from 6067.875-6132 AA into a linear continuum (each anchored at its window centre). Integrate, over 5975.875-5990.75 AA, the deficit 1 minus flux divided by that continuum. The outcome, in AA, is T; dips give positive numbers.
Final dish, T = 1.0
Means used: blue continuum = 81.5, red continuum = 86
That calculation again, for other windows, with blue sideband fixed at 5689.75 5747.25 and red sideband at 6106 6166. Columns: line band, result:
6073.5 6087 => 0.03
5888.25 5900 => 0.23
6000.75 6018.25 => -0.53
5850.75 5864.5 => -1.27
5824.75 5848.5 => -1.13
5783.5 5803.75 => -0.29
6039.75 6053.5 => -0.92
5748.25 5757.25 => 0.26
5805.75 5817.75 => 0.18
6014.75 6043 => -1.58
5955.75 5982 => 0.27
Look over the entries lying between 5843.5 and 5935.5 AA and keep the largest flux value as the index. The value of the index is 90.2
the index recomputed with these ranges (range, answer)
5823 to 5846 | 87.6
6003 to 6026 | 83.8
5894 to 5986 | 83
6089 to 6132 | 142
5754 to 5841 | 86.5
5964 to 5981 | 78.8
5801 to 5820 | 80.6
